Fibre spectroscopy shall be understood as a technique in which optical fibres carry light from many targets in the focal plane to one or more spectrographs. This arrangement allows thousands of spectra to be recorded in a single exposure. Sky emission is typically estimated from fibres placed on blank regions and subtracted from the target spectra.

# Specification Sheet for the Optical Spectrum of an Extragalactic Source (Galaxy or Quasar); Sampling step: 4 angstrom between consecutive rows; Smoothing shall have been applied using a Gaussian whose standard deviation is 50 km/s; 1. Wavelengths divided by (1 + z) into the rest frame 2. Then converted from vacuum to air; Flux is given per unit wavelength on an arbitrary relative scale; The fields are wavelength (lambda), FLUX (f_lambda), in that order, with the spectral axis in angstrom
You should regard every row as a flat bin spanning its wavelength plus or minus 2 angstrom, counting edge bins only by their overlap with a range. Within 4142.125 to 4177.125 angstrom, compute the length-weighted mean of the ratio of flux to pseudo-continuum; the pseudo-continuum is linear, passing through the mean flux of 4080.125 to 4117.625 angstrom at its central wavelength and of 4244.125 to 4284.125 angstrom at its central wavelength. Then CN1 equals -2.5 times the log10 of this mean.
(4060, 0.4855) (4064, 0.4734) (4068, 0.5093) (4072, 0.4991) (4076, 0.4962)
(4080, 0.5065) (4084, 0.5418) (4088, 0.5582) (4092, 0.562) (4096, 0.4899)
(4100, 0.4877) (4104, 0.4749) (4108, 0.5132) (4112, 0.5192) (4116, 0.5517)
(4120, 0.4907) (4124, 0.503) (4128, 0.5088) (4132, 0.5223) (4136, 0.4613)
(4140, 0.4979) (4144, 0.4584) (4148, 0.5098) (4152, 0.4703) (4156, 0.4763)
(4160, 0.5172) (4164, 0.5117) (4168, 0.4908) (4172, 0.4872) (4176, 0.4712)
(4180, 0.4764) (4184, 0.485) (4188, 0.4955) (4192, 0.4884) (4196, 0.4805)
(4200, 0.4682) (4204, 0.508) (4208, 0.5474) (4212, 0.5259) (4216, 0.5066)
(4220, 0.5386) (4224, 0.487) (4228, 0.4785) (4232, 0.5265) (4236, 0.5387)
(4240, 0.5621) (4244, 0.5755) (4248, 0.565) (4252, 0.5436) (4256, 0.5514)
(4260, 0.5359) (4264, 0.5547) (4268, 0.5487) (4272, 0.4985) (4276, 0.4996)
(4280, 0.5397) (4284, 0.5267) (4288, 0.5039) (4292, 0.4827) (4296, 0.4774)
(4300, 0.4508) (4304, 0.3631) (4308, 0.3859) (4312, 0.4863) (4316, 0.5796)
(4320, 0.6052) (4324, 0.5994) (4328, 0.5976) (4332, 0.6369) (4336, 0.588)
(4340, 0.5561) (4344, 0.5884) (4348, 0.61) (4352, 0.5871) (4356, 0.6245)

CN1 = 0.08 mag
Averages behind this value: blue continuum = 0.521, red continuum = 0.539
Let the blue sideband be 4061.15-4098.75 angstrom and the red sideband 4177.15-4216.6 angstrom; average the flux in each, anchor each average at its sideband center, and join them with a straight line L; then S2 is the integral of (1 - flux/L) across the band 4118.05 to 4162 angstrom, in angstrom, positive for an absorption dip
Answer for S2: 1.13 angstrom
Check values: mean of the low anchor 0.514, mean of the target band 0.492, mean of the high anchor 0.497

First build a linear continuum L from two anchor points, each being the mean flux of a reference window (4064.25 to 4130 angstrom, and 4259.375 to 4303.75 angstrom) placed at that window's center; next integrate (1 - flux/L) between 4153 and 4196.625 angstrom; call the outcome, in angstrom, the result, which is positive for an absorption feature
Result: 1.7 angstrom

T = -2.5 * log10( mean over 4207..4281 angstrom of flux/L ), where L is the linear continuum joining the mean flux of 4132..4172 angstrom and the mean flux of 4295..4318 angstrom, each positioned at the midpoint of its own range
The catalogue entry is -0.136 mag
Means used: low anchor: 0.49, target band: 0.533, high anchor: 0.456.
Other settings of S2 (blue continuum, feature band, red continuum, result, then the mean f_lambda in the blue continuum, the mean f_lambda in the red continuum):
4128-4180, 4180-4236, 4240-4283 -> 1.4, 0.49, 0.542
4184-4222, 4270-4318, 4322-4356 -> 7.1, 0.505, 0.597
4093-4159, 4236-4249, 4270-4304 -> -1.9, 0.497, 0.49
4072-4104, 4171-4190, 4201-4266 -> 1.6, 0.516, 0.533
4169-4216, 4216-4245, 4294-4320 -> -2.4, 0.494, 0.469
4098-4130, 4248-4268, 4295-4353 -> -0.7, 0.506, 0.541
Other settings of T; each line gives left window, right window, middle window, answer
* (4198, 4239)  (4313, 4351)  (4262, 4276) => 0.04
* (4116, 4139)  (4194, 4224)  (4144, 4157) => 0.05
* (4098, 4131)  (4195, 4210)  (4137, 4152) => 0.05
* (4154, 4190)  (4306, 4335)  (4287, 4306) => 0.20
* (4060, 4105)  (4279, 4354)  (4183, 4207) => 0.07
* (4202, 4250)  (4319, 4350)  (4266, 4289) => 0.08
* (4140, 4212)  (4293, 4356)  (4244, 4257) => -0.08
